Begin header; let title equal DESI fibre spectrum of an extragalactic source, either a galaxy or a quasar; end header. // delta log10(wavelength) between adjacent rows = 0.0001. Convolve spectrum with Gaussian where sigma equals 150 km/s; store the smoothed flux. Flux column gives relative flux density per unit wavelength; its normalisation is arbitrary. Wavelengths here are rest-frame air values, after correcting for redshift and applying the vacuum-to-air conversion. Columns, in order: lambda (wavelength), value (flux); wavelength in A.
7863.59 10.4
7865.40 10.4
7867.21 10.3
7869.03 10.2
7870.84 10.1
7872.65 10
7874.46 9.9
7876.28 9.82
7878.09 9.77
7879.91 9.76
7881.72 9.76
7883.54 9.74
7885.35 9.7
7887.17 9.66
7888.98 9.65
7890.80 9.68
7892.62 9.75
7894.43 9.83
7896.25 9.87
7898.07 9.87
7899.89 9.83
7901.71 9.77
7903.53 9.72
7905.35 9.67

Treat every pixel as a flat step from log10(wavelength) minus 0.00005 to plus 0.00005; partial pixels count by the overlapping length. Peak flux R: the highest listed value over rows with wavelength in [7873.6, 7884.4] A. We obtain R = 9.9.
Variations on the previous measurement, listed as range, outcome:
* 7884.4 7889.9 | 9.7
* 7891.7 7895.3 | 9.83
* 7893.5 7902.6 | 9.87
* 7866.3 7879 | 10.3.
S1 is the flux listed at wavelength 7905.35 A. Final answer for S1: 9.67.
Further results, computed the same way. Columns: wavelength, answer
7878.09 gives 9.77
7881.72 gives 9.76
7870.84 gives 10.1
